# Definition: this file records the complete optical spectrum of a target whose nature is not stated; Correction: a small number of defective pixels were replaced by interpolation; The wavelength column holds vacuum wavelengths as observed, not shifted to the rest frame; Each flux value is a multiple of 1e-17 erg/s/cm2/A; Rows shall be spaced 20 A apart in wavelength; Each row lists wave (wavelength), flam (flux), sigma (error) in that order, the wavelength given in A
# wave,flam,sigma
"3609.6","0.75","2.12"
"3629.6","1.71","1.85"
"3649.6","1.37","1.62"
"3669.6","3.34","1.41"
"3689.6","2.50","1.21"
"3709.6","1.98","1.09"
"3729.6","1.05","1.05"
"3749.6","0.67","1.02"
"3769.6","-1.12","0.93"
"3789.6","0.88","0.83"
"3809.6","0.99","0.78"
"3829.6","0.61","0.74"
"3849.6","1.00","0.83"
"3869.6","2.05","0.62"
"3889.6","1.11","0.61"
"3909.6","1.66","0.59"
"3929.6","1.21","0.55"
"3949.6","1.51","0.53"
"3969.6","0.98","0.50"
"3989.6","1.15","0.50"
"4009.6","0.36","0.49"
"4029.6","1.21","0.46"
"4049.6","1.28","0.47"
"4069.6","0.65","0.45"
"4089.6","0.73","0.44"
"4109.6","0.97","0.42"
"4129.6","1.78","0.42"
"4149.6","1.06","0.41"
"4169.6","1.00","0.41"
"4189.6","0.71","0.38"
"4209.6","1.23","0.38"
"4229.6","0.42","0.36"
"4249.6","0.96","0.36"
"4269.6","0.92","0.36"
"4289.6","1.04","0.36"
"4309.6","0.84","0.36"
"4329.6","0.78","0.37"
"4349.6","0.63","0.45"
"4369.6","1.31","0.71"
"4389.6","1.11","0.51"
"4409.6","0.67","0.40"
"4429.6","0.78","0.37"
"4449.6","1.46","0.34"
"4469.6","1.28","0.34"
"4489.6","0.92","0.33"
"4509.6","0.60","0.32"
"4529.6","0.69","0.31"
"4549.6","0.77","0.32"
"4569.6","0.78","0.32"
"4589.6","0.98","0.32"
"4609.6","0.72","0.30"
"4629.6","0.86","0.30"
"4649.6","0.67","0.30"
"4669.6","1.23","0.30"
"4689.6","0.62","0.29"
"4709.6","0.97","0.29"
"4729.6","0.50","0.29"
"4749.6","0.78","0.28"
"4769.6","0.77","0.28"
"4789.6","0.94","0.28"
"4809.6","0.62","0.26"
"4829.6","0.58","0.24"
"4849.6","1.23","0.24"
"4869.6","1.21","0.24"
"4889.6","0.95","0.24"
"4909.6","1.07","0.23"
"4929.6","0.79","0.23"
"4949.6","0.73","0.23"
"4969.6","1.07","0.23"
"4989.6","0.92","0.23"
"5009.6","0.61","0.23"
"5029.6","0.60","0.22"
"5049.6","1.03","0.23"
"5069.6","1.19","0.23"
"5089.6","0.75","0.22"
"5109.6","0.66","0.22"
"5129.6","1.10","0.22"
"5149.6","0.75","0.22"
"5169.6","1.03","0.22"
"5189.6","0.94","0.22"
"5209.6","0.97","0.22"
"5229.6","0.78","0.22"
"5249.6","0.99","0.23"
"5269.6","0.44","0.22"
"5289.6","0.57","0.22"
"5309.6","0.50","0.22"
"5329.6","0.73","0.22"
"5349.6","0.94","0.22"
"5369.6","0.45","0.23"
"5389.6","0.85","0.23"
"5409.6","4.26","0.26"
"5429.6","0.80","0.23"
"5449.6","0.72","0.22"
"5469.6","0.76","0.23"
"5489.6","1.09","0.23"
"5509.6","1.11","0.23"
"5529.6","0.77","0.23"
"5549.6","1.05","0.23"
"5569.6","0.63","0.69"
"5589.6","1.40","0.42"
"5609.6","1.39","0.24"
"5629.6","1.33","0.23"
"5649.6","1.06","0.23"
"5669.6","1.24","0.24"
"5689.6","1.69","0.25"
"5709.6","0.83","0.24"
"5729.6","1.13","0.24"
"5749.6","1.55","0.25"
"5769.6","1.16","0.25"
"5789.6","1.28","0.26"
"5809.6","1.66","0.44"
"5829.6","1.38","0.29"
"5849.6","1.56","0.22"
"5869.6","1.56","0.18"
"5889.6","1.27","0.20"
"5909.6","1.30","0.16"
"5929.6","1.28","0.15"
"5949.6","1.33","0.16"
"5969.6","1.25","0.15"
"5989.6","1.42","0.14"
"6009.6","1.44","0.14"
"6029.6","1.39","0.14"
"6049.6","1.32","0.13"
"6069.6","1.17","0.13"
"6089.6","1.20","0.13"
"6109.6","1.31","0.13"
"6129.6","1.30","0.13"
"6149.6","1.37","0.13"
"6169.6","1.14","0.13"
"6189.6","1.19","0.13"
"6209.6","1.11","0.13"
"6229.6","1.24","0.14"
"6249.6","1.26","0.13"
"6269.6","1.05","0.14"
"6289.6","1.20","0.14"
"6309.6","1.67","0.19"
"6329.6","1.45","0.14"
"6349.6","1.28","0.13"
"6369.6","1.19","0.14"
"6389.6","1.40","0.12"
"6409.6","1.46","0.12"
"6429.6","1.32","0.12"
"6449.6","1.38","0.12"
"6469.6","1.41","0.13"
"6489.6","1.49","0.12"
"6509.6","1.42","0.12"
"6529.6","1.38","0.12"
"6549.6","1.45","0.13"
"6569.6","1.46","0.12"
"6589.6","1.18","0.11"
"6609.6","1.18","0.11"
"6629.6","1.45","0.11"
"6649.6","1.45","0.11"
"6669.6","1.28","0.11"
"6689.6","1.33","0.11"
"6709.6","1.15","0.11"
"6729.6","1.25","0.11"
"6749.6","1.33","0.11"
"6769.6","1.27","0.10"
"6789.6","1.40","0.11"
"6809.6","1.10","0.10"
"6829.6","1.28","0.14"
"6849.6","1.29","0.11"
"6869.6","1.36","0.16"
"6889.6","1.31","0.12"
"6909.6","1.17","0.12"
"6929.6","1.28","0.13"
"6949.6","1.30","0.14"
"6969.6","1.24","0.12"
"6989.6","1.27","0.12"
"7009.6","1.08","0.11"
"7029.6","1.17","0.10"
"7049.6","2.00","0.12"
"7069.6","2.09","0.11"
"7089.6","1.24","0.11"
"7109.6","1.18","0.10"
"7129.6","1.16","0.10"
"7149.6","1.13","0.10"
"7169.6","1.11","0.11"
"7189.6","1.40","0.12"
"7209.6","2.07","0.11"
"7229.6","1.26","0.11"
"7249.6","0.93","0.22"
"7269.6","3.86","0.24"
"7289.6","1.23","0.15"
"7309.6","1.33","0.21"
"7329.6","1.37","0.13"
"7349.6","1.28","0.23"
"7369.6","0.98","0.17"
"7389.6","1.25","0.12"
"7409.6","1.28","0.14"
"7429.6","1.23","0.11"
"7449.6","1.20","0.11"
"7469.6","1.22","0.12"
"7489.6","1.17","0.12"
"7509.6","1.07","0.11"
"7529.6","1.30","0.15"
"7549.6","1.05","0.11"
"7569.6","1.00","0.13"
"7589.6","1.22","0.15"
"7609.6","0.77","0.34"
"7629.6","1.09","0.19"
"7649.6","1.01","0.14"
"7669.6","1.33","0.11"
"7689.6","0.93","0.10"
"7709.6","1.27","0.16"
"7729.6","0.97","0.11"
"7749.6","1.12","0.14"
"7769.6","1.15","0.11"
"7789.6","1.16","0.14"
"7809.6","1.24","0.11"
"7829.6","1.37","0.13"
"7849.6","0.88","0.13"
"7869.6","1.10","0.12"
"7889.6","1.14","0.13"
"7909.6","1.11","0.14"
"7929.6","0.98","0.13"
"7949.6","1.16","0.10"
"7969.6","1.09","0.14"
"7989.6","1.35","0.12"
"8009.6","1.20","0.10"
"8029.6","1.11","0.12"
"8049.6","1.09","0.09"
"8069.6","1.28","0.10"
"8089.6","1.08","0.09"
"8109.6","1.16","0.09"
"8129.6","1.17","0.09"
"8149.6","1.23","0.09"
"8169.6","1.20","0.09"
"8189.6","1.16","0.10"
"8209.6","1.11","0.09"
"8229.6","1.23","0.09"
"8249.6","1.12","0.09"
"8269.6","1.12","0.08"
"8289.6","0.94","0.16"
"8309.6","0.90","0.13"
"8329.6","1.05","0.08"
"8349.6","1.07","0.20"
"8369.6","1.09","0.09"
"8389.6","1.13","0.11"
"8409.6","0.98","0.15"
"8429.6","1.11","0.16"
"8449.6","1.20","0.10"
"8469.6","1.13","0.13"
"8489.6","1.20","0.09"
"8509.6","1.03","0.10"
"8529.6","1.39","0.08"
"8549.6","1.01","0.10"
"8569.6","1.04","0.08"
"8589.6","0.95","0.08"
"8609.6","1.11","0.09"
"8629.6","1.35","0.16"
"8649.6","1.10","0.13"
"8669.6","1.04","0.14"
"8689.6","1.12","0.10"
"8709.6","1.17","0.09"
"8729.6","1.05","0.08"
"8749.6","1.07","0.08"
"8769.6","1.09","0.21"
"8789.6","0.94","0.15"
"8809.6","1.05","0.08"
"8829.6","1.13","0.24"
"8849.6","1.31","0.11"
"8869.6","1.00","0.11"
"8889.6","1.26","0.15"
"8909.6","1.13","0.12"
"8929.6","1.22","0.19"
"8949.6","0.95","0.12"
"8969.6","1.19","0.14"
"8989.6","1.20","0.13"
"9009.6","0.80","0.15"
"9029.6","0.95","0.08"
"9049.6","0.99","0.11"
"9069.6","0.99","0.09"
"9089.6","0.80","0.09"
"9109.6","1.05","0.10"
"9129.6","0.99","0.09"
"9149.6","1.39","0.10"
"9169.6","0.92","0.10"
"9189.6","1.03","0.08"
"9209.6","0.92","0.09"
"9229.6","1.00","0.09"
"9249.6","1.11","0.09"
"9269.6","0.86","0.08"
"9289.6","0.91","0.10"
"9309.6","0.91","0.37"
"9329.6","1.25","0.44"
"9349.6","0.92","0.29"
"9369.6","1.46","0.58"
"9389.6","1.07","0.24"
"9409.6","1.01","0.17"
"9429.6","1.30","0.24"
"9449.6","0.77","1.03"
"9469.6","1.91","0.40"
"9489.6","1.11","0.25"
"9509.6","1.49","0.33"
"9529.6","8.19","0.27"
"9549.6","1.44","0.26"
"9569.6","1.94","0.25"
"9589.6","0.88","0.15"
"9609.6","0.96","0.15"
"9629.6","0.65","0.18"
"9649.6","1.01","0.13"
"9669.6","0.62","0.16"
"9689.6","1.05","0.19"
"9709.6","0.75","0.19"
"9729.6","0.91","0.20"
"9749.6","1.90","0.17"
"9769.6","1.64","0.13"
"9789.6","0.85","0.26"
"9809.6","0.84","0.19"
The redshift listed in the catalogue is 0.452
